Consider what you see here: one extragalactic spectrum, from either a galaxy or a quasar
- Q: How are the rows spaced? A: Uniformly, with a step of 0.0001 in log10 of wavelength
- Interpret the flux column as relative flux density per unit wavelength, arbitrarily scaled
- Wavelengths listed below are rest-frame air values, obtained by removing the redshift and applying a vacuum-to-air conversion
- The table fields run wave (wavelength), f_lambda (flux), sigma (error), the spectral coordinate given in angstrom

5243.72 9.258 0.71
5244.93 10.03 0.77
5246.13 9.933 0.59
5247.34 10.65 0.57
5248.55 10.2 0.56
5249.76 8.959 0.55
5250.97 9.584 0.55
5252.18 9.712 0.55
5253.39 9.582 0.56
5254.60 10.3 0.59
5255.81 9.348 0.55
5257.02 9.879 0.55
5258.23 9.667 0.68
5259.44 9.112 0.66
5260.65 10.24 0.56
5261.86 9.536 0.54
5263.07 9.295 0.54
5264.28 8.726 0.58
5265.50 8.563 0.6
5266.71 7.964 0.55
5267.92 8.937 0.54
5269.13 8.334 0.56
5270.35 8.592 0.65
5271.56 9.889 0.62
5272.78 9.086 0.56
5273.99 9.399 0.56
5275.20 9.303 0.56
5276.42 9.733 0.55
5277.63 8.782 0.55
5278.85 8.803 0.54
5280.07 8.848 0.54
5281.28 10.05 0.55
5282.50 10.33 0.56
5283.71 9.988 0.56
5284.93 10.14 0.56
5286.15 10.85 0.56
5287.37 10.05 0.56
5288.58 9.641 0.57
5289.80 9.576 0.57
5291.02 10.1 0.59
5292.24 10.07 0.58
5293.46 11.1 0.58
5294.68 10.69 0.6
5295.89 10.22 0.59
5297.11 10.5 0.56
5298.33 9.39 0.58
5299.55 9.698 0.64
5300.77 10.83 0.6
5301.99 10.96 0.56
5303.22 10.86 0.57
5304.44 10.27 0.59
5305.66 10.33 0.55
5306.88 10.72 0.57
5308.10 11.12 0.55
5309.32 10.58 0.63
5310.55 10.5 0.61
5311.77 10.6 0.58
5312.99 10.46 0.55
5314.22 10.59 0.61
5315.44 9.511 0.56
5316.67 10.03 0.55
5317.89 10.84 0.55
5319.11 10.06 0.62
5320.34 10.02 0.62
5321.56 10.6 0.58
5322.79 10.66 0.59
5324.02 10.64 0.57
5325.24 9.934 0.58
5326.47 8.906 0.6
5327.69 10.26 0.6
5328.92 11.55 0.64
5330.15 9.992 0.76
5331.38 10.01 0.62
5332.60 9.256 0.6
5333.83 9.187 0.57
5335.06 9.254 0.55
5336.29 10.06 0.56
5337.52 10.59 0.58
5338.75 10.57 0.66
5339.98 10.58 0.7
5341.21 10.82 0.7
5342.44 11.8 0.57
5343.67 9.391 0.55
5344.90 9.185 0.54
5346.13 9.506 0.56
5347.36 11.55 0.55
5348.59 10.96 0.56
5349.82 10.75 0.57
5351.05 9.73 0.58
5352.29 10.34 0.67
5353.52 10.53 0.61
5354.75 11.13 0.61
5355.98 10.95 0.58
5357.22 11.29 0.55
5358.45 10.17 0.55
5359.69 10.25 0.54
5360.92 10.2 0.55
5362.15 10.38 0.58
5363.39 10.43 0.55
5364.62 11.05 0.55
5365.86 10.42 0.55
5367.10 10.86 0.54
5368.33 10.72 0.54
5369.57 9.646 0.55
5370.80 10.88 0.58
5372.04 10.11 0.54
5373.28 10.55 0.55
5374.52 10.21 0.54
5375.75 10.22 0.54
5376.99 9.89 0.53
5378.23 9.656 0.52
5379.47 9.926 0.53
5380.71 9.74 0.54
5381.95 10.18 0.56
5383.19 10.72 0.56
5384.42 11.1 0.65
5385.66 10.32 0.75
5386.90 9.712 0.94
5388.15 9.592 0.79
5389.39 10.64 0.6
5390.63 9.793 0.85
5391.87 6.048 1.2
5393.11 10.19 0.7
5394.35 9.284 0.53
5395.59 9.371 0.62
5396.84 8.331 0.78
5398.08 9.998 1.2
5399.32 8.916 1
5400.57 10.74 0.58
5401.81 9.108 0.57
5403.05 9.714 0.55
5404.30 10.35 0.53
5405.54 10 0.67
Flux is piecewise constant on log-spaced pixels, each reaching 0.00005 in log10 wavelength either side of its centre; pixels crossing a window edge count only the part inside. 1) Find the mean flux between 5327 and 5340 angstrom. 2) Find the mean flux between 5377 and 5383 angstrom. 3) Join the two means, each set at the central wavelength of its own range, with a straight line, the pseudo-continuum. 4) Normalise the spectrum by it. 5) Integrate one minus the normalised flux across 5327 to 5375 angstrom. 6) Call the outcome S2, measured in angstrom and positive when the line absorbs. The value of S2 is -1.7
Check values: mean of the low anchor 10.1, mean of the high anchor 9.93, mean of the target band 10.4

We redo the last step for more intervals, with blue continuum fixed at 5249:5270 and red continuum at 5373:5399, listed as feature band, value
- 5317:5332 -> -1.2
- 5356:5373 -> -1.5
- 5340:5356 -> -1.5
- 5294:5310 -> -1.8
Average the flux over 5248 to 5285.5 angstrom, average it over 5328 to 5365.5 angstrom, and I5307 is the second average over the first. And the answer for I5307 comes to 1.1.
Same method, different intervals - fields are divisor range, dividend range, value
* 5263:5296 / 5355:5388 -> 1.09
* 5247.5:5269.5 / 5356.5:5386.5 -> 1.11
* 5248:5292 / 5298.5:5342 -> 1.09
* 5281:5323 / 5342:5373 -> 1.01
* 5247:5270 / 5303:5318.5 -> 1.12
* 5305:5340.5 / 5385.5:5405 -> 0.93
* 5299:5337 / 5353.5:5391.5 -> 1.01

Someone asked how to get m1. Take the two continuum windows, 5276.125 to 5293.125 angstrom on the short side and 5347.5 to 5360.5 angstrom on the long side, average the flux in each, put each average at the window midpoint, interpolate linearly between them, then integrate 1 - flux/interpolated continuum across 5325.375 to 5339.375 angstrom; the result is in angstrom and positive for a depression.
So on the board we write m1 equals 0.56 angstrom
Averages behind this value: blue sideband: 9.8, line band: 9.96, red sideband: 10.6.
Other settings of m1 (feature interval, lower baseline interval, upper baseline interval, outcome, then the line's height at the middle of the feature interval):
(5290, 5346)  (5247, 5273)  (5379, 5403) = -4.6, 9.5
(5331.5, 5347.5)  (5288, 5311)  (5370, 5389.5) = 0.3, 10.3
